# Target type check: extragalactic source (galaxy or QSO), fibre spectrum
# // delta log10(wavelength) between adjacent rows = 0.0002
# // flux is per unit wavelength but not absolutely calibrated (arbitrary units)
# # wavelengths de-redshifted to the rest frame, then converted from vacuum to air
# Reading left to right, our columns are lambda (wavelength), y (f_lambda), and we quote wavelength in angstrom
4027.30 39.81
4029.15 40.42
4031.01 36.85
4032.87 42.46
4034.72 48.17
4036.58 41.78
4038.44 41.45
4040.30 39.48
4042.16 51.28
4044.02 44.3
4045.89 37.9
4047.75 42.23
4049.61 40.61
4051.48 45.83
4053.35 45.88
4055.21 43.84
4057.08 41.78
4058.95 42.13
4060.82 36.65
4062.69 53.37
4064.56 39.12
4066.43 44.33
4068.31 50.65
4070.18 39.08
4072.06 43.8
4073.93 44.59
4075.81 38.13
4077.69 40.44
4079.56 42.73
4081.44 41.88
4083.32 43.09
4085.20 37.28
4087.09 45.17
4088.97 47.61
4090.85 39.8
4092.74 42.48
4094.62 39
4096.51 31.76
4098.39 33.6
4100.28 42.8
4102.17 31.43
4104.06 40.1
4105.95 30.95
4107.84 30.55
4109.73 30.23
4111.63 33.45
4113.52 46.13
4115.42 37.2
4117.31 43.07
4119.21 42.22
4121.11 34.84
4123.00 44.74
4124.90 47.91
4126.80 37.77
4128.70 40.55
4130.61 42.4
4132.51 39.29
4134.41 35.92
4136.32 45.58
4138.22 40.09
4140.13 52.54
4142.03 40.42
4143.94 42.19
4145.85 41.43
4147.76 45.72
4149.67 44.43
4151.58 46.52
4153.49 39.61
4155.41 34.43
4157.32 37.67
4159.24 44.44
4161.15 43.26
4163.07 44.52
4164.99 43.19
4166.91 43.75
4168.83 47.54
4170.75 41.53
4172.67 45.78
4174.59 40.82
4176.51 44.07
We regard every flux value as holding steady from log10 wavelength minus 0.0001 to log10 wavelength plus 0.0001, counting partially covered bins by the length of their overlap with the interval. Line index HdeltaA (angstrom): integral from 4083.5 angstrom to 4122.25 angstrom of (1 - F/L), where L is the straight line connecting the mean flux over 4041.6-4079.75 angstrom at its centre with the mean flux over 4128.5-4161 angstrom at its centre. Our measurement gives 4.09 angstrom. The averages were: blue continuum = 43.2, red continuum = 42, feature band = 38.1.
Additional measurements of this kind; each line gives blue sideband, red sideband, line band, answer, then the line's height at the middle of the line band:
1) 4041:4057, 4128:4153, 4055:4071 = 0.1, 43.7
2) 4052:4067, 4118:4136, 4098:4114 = 2.5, 41.6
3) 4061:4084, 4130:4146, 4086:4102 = 1.2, 42.9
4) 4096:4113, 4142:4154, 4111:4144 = -2.2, 39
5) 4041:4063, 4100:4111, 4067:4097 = -3.0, 38.1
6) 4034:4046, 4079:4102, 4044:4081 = -0.6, 42.2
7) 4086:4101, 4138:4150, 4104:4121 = 2.0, 41.6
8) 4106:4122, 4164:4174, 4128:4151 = -1.3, 40.3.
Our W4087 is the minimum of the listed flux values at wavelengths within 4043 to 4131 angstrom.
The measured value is 30.23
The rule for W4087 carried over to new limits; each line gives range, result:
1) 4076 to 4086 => 37.28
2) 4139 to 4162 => 34.43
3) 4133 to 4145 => 35.92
